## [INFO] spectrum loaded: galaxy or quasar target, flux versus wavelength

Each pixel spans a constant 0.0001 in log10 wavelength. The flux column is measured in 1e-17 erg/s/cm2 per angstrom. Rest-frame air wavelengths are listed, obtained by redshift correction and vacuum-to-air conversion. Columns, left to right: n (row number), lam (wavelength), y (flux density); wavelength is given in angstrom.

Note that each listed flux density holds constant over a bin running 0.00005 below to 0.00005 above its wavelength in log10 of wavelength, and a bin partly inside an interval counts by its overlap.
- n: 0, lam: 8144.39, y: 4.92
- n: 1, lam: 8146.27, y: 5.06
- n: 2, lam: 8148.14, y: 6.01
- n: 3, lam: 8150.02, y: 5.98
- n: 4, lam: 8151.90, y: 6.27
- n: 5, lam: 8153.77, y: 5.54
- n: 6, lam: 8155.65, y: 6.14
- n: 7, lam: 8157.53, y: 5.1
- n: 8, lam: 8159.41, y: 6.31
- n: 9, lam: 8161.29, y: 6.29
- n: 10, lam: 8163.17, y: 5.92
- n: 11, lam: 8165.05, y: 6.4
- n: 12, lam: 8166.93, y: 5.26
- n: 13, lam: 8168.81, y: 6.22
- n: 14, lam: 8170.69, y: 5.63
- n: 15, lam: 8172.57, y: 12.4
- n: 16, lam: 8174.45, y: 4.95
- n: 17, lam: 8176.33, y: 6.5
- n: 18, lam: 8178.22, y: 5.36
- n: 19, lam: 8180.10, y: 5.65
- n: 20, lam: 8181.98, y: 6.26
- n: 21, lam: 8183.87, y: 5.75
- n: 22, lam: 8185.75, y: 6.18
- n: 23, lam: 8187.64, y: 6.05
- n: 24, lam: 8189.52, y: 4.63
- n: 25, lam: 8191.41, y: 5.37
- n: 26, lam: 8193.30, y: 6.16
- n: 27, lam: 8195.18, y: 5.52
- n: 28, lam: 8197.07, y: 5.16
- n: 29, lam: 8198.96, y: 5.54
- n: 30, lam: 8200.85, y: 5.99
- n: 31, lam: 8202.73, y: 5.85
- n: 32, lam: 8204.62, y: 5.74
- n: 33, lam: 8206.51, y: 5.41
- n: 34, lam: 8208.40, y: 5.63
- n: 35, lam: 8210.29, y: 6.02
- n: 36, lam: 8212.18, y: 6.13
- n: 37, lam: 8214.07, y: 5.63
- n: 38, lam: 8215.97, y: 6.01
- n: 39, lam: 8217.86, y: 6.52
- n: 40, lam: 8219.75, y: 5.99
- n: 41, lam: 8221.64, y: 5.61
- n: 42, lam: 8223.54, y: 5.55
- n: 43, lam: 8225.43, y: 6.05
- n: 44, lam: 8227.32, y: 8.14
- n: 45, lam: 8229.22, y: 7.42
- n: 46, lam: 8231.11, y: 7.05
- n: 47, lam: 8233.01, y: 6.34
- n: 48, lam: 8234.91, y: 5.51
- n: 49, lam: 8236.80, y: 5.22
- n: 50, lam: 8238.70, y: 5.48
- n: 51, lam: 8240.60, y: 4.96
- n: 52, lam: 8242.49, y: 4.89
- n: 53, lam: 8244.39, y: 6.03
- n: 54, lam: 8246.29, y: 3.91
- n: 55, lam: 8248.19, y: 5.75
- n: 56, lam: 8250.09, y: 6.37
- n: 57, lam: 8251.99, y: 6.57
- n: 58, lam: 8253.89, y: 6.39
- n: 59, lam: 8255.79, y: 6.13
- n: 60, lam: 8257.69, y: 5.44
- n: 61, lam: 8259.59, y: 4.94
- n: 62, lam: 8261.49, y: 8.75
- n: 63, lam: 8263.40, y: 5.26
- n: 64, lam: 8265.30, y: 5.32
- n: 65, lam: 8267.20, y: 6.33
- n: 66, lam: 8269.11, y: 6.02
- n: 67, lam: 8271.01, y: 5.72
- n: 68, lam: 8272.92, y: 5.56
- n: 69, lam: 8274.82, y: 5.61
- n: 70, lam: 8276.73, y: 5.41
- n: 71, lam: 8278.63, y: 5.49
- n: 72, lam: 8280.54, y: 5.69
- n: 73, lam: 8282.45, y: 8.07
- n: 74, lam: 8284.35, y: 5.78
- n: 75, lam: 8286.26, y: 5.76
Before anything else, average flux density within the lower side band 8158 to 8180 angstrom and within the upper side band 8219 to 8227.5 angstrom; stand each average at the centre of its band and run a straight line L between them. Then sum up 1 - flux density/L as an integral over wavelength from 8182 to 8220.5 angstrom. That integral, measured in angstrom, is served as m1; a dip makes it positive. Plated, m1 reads 2.82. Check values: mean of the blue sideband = 6.42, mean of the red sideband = 6.11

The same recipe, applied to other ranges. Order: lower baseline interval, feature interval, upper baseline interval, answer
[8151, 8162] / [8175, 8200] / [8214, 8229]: 1.7 angstrom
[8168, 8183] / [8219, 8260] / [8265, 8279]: 0.7 angstrom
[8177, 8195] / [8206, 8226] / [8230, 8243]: -0.6 angstrom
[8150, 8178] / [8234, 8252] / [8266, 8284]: 2.0 angstrom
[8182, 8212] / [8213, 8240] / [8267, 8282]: -2.1 angstrom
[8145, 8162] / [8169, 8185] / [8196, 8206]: -2.2 angstrom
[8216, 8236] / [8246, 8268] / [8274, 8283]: 0.5 angstrom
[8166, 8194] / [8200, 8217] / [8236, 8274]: 0.5 angstrom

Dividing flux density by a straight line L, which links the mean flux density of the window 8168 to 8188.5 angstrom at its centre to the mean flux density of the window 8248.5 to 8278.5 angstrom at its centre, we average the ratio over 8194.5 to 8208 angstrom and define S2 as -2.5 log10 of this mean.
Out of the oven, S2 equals 0.13 mag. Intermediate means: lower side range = 6.45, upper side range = 5.97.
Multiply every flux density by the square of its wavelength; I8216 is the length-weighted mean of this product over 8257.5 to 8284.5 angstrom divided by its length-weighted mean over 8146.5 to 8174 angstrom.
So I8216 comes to 1.0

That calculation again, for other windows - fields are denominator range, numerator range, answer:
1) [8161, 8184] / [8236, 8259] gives 0.89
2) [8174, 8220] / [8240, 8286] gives 1.03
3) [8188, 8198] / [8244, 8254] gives 1.08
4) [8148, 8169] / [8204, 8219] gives 1.00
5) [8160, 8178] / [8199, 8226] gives 0.90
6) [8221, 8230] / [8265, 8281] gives 0.88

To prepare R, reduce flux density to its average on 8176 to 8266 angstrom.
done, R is 5.87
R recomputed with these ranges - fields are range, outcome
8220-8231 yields 6.56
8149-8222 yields 5.98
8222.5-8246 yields 5.99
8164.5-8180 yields 6.55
